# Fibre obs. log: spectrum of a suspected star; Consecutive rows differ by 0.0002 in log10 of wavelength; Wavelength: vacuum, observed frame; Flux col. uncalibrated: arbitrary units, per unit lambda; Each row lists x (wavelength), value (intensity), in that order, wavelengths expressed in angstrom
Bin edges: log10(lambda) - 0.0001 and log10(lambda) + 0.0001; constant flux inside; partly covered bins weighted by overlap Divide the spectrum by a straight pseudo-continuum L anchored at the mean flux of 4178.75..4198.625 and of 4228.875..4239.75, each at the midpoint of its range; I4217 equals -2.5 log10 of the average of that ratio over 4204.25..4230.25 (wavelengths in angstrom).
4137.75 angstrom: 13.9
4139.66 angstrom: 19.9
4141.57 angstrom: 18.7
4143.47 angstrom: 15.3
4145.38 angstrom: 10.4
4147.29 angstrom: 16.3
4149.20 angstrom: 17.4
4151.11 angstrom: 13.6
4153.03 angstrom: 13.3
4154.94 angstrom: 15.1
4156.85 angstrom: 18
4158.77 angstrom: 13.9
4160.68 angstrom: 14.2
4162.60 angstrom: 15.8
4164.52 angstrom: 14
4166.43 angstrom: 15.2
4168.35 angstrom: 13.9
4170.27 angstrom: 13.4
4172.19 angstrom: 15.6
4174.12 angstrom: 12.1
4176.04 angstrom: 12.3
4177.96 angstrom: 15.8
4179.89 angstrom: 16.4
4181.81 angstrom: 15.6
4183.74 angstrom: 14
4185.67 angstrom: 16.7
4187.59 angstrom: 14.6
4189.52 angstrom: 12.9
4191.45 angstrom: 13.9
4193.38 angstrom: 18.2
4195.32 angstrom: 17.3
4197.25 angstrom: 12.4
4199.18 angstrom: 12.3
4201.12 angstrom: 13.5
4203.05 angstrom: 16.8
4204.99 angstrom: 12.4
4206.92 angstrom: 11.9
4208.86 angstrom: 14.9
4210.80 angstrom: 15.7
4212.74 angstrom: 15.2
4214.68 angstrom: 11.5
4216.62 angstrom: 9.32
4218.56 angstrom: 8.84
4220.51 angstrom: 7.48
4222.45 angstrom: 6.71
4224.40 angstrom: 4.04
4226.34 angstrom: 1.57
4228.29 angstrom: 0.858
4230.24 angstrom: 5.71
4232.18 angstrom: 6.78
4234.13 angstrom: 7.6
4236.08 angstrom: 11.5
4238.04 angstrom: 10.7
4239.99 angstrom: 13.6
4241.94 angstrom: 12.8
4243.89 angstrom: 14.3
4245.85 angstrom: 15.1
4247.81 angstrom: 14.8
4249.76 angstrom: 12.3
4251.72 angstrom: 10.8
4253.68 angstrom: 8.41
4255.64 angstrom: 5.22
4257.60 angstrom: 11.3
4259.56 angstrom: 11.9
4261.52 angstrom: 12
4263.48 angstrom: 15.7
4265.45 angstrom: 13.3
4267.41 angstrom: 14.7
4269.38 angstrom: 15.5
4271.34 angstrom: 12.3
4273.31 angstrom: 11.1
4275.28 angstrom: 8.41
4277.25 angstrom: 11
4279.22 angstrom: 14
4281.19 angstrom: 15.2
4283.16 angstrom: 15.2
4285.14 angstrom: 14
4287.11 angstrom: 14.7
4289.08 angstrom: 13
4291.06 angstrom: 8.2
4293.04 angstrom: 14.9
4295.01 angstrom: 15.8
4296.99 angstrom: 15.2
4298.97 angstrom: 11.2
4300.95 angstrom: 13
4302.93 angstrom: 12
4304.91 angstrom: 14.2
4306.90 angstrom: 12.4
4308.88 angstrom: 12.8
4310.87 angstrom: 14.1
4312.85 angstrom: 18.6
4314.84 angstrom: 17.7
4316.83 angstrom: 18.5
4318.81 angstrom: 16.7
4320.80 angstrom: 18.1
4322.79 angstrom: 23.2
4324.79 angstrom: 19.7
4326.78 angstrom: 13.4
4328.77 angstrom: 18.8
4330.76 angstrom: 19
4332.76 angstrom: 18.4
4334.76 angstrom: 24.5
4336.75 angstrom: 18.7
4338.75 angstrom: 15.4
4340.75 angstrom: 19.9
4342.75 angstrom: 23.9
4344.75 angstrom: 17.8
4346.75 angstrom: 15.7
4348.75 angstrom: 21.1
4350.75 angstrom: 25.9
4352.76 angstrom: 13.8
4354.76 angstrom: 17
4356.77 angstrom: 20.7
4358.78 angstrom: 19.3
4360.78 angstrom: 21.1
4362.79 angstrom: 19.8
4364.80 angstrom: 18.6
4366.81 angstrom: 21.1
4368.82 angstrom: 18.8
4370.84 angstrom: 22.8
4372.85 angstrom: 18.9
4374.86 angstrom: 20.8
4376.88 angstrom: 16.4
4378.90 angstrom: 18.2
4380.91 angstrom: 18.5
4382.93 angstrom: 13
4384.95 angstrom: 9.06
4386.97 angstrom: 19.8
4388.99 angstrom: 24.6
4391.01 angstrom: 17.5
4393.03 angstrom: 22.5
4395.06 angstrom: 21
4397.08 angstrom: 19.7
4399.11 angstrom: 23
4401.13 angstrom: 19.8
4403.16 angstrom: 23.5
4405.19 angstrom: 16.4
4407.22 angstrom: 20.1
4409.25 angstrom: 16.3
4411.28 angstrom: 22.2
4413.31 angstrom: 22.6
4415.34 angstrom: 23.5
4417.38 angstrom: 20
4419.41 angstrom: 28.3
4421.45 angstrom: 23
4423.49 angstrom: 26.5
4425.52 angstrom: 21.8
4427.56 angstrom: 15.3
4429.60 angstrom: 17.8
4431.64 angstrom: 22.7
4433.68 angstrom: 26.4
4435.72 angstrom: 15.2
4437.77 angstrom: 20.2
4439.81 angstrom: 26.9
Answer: 0.25 mag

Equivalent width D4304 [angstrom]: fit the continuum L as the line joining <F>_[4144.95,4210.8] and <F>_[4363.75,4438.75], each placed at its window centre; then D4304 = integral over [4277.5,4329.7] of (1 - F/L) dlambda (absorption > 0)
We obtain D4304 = 7.8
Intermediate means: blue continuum 14.6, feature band 15.1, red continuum 20.2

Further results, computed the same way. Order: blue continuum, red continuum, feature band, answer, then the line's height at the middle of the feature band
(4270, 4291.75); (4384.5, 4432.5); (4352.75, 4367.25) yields -1.2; 17.7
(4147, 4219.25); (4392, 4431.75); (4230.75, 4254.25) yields 6.8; 16.1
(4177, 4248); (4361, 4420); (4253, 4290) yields 5.3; 14.6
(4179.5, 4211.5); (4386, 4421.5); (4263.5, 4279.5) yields 4.1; 17.1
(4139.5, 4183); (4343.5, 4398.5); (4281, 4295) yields 3.0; 17.4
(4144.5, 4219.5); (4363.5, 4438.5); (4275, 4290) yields 3.1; 16.9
